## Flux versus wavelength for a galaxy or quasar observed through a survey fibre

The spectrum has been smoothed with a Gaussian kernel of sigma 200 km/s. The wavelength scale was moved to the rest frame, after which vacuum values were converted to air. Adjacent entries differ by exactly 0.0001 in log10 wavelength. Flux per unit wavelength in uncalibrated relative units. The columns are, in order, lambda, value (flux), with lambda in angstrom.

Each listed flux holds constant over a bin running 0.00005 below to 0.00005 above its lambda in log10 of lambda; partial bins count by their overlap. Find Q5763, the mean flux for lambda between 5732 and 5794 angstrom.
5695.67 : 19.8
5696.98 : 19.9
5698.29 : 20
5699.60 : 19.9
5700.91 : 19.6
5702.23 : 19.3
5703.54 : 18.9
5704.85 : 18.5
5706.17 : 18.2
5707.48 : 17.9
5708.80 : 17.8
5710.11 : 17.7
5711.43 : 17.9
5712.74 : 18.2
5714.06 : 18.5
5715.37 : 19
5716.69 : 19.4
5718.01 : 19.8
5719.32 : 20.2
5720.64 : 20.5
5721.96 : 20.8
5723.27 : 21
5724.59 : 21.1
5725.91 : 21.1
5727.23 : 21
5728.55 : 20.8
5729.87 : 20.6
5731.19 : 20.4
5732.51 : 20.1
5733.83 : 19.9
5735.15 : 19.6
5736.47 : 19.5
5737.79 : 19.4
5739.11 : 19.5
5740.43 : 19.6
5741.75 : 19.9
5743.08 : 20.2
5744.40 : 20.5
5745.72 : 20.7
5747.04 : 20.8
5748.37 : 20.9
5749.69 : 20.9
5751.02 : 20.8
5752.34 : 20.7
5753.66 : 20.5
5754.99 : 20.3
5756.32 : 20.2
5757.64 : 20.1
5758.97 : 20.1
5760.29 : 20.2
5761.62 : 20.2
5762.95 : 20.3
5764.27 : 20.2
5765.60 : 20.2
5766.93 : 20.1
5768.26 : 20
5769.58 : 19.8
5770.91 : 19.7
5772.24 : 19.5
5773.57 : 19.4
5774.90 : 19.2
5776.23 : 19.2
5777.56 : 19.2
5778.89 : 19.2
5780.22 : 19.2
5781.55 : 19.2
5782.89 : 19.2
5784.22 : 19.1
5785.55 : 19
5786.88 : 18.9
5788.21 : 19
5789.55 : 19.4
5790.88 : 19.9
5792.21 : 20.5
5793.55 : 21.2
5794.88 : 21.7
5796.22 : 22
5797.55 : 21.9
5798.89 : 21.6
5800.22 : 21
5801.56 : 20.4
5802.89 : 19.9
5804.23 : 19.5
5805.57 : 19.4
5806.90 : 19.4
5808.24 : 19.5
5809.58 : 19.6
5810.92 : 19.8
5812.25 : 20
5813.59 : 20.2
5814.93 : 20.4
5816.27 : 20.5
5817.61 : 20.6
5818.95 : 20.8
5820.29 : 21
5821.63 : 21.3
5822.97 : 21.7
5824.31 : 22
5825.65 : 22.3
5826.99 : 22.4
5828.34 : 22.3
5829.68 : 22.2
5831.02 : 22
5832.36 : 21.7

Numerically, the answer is 19.9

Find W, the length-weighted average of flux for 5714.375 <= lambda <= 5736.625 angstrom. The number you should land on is 20.3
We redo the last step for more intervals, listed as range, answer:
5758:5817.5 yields 20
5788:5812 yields 20.3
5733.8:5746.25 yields 19.9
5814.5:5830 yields 21.5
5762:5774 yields 19.9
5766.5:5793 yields 19.4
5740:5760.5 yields 20.4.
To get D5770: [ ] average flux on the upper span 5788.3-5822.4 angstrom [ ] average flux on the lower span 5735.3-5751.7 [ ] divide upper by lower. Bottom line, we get 1.01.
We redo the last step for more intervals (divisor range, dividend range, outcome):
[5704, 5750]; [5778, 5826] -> 1.03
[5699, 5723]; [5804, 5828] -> 1.08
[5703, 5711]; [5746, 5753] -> 1.15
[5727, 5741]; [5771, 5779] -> 0.97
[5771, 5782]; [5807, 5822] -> 1.05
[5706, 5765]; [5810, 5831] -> 1.06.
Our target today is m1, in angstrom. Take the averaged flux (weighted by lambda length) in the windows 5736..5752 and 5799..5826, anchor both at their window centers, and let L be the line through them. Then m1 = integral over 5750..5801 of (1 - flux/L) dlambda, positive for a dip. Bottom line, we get 0.7 angstrom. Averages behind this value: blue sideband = 20.2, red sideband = 20.5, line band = 20.1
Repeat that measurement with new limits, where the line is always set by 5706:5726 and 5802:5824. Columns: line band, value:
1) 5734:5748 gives -0.3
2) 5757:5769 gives -0.2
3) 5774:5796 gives 0.4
